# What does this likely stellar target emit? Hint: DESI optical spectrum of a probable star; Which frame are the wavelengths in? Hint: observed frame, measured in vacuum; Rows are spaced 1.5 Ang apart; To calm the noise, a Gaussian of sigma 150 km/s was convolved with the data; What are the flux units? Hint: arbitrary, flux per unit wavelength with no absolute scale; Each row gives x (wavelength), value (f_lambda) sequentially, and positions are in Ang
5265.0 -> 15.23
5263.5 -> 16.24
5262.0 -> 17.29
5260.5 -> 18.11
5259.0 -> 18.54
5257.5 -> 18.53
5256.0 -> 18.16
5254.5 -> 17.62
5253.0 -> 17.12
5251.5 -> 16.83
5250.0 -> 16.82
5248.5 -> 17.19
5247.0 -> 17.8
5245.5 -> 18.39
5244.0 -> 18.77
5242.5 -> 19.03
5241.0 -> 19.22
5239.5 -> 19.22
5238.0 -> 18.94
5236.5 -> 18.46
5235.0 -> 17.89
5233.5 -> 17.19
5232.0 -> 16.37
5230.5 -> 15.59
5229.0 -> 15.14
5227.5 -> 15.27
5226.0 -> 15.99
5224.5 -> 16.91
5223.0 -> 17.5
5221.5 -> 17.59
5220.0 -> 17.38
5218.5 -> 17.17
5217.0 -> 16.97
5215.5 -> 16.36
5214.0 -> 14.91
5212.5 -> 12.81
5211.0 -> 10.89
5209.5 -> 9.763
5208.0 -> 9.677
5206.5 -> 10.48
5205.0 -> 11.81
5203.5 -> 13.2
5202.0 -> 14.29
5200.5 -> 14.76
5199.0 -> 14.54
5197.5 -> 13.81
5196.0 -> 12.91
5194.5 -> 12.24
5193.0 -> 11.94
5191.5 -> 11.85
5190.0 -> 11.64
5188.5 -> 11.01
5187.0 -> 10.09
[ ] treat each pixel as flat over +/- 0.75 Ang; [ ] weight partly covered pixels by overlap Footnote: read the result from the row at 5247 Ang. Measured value 17.8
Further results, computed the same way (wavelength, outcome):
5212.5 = 12.81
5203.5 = 13.2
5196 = 12.91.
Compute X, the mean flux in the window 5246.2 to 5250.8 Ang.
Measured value 17.3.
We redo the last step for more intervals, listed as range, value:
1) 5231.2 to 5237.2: 17.5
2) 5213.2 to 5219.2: 16.3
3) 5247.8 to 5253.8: 17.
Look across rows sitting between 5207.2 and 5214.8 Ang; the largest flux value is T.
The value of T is 14.91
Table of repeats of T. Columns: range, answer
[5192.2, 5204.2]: 14.76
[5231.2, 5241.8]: 19.22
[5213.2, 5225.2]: 17.59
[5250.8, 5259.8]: 18.54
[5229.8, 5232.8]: 16.37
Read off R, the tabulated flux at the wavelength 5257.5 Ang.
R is 18.53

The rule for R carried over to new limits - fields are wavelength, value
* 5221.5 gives 17.59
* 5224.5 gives 16.91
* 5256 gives 18.16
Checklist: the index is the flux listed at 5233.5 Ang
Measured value 17.19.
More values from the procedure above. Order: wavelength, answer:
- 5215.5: 16.36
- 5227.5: 15.27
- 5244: 18.77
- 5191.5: 11.85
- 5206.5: 10.48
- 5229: 15.14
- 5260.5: 18.11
